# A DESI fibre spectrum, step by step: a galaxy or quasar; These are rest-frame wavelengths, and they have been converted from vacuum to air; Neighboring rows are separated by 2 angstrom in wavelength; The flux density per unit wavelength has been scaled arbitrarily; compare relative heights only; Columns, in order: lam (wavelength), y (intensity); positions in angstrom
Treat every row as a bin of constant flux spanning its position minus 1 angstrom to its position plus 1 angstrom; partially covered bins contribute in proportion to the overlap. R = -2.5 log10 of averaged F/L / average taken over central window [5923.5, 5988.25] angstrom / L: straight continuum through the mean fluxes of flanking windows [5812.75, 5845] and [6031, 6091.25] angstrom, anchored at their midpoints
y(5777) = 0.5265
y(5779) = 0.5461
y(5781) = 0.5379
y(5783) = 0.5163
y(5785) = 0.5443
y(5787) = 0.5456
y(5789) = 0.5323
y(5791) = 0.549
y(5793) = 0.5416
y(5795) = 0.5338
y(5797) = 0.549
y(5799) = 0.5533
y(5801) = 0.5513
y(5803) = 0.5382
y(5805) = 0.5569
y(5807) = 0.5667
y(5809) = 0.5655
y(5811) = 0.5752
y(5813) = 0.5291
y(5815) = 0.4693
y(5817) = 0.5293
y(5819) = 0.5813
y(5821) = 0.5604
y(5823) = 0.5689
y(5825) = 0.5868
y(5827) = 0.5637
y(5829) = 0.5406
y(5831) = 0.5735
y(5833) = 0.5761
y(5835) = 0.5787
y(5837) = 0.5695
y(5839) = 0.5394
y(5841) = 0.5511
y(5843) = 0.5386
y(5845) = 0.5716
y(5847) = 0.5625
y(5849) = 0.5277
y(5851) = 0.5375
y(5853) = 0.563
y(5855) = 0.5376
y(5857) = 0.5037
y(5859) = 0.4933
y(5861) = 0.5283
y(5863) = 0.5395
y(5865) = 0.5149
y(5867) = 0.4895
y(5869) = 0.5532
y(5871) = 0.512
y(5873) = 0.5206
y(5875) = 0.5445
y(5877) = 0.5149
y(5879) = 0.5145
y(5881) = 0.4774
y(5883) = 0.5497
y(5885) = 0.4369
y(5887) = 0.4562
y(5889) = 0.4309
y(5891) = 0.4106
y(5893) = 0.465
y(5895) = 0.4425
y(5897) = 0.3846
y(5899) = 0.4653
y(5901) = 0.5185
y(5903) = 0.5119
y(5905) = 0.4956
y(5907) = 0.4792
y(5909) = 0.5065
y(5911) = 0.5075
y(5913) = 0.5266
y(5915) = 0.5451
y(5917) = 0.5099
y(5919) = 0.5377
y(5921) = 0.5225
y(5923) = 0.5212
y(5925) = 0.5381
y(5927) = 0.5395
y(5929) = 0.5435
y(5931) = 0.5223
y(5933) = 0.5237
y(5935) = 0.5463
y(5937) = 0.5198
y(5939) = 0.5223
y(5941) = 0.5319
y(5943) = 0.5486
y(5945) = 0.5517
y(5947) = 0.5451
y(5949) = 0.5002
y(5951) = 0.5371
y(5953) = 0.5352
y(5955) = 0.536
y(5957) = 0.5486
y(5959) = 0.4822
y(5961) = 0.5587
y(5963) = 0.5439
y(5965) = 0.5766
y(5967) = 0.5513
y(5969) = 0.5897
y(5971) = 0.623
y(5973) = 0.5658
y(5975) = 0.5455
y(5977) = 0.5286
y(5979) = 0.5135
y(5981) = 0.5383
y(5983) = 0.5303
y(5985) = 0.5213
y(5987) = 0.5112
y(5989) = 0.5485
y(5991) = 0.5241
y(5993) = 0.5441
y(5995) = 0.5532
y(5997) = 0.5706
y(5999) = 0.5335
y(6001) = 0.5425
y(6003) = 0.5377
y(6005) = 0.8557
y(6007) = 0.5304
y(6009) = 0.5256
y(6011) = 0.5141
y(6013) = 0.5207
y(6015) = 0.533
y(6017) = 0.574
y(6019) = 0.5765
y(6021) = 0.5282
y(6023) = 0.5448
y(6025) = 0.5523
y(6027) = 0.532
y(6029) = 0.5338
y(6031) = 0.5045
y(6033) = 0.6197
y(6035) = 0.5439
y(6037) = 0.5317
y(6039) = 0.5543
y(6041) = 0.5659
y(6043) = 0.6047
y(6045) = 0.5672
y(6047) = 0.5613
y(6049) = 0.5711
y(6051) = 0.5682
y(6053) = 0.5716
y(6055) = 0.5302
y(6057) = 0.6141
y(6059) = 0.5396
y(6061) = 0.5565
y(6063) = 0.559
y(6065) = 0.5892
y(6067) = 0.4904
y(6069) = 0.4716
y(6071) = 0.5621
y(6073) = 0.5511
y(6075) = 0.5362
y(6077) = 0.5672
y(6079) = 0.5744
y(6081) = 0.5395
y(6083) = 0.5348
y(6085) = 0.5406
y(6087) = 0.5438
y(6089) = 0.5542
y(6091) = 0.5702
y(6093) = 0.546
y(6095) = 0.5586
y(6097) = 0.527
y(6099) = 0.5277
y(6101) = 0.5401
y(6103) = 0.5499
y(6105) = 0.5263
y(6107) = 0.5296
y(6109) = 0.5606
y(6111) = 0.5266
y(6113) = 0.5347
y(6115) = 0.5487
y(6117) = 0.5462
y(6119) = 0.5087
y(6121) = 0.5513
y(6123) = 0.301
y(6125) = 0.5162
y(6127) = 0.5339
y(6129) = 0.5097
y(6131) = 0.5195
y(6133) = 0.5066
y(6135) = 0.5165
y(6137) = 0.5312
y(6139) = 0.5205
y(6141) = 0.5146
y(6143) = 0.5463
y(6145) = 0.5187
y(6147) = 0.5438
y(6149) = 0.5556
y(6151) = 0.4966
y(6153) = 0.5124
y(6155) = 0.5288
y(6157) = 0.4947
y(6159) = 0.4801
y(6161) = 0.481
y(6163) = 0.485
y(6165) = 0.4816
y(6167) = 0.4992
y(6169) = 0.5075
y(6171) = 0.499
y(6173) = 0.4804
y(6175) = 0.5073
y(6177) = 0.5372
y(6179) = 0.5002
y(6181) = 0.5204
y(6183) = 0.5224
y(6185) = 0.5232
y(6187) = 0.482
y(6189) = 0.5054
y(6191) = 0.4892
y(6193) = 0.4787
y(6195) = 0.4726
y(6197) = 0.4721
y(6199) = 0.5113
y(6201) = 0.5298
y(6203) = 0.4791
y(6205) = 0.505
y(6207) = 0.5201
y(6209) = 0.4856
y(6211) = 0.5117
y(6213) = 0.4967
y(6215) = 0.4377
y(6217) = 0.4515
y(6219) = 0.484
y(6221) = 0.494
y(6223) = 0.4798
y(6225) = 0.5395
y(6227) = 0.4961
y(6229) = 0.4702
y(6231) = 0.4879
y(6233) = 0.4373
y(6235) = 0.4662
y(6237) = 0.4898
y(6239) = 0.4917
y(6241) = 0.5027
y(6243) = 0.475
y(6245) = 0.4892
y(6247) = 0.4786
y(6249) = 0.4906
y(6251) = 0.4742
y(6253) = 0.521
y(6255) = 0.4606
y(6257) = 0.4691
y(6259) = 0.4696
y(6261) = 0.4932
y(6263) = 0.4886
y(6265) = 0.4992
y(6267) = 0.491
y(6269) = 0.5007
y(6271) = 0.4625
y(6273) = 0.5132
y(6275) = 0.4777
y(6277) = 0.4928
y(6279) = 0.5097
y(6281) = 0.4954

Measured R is 0.03 mag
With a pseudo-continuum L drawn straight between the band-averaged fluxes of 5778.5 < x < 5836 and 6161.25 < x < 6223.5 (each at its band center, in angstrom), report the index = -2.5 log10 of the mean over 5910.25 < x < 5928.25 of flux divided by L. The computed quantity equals 0.01 mag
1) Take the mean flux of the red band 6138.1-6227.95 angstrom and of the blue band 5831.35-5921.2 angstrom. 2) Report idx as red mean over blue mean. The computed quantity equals 0.98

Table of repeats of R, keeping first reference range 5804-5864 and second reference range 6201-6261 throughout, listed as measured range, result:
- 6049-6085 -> -0.079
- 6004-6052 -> -0.090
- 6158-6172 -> 0.012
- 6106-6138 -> -0.025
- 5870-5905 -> 0.129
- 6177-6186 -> -0.054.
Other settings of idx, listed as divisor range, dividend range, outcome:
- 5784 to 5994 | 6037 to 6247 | 0.98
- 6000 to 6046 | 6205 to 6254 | 0.87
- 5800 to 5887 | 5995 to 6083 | 1.03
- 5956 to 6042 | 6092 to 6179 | 0.94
